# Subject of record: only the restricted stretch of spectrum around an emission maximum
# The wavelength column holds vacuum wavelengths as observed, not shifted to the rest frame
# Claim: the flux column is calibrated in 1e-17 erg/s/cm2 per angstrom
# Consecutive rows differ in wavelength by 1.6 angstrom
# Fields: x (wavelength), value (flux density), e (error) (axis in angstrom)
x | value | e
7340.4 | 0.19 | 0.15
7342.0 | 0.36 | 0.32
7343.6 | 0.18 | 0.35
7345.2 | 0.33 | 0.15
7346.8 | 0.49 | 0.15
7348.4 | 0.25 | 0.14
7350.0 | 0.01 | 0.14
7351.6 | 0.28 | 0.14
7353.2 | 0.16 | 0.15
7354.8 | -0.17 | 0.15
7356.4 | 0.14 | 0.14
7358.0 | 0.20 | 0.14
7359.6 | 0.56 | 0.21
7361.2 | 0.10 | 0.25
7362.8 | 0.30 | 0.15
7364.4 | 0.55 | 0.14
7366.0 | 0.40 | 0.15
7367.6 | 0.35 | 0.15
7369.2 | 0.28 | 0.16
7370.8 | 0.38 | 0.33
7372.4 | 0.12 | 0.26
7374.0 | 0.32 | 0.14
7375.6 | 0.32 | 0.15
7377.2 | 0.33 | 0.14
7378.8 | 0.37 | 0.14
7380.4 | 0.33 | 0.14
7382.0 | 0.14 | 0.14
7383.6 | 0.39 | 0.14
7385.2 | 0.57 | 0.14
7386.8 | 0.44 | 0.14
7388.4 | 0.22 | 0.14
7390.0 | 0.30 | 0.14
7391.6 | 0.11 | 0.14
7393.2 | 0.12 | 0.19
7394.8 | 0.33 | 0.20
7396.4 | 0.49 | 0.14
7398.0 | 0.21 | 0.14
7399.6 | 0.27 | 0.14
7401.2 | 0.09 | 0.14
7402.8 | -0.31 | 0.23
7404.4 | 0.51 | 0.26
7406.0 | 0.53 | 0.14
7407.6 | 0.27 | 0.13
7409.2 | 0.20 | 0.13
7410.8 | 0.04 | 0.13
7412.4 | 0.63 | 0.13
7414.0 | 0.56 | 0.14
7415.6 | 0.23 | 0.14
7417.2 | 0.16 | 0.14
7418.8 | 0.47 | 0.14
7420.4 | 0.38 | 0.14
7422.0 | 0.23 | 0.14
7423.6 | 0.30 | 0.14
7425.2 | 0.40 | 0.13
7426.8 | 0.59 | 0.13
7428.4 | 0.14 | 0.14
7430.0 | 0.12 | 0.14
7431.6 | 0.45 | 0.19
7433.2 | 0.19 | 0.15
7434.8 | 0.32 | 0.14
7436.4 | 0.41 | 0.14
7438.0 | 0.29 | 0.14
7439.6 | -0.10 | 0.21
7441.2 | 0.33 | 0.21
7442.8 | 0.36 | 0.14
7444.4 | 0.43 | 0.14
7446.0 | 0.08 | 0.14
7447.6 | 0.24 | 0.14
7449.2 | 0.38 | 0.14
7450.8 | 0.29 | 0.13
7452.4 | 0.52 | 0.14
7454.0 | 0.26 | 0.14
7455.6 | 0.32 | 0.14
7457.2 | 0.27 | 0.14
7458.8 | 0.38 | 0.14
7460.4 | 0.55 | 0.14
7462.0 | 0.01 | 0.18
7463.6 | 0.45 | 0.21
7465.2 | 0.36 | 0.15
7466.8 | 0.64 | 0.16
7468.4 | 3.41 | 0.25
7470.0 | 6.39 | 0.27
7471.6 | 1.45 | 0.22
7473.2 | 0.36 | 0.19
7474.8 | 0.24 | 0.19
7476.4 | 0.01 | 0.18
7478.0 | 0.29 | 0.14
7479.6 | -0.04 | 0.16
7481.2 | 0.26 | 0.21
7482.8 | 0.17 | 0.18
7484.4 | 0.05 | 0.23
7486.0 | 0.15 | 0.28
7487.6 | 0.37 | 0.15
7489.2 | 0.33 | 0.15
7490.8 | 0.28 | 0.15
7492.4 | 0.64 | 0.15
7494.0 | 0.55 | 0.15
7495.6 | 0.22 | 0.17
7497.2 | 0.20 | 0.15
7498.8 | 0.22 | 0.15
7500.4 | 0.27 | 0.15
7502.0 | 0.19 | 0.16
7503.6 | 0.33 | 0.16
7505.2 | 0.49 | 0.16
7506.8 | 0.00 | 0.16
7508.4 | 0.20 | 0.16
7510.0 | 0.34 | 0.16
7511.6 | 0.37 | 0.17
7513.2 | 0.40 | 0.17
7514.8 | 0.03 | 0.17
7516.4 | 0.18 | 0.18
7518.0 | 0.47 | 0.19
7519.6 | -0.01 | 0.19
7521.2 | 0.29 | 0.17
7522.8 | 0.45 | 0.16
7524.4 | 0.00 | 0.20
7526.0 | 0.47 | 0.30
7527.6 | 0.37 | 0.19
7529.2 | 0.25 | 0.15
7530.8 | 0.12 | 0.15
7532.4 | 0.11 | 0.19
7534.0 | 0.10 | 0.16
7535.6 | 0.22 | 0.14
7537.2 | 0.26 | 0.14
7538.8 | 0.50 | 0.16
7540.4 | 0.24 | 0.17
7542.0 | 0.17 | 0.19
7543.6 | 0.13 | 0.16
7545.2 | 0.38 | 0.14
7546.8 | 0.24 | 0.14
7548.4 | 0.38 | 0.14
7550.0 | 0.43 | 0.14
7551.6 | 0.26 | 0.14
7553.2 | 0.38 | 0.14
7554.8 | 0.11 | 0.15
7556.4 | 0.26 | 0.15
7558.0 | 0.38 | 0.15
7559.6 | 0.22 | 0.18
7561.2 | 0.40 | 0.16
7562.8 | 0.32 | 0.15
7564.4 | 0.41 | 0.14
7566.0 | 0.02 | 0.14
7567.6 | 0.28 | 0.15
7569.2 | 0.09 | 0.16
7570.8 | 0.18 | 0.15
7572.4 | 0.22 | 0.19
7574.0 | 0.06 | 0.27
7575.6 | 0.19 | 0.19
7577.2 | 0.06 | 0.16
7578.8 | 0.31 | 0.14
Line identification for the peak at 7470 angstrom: H-alpha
